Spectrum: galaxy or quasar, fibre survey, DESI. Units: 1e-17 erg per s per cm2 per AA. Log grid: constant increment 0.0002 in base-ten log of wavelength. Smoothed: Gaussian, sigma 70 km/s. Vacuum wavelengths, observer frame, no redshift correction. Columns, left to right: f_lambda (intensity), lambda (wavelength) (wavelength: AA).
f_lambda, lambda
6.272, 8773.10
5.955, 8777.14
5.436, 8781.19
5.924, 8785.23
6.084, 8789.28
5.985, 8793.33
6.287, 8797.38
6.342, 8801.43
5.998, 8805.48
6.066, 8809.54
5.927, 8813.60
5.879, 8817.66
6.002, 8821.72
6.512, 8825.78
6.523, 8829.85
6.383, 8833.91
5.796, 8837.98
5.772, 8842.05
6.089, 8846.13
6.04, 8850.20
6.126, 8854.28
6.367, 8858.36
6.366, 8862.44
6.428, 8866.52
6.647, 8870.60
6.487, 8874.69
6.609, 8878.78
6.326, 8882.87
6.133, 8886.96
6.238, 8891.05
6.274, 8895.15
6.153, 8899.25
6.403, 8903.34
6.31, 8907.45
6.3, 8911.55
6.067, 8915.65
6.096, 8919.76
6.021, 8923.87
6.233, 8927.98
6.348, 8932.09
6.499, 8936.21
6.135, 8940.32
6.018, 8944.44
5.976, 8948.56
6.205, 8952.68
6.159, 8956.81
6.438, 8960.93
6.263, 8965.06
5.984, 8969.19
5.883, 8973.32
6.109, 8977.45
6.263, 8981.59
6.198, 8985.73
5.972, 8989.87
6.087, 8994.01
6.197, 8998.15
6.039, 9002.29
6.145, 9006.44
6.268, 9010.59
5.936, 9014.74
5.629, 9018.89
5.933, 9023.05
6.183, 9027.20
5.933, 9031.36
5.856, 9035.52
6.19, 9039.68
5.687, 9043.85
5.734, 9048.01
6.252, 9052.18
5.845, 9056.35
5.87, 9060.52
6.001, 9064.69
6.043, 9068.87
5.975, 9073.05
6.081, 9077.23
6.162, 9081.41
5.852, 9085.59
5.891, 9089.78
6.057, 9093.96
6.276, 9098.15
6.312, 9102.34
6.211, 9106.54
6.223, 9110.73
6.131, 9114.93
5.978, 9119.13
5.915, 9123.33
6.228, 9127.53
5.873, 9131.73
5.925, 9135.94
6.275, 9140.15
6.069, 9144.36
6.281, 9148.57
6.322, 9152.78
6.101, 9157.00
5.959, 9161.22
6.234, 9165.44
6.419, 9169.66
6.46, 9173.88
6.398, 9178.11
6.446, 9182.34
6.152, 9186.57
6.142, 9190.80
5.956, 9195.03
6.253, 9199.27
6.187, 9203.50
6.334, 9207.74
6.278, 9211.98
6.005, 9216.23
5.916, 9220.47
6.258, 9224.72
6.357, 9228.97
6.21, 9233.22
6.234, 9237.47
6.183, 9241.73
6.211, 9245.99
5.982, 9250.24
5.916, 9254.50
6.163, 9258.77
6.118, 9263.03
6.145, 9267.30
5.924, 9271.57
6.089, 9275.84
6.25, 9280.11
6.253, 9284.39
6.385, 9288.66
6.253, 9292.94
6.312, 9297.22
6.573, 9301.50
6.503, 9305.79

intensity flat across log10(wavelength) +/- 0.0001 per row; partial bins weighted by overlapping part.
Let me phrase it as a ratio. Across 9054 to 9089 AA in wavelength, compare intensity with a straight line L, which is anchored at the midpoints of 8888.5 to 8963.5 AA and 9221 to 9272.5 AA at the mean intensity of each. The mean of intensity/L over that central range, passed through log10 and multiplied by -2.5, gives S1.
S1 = 0.04 mag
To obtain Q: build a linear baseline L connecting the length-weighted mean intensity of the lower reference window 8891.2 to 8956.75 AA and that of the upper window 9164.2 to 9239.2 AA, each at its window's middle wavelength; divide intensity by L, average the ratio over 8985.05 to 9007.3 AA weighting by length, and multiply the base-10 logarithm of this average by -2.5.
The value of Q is 0.02 mag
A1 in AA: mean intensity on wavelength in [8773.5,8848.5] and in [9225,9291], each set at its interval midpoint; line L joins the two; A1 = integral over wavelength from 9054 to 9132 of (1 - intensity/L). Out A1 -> 0.91 AA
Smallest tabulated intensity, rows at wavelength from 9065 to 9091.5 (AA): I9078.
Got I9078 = 5.852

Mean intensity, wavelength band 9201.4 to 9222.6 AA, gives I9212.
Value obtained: 6.14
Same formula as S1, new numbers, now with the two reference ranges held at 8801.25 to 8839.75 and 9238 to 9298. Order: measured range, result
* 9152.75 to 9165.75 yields 0.01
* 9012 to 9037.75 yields 0.04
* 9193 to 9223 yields 0.00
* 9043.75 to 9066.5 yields 0.04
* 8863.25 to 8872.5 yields -0.07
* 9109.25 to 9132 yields 0.01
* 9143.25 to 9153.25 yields -0.01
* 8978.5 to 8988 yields -0.01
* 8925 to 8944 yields -0.02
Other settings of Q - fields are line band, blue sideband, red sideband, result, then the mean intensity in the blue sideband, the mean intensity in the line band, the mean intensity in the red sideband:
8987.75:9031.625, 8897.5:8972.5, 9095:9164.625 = 0.02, 6.2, 6.03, 6.13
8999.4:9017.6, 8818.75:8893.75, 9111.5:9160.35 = 0.02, 6.26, 6.08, 6.1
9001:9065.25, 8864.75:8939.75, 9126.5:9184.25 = 0.05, 6.31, 5.97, 6.21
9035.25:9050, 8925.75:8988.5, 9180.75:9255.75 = 0.06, 6.18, 5.87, 6.17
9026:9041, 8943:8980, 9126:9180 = 0.02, 6.12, 6.02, 6.19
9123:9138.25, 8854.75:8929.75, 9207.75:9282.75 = 0.03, 6.3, 6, 6.14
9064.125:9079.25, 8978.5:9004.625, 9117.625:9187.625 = 0.02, 6.12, 6.02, 6.18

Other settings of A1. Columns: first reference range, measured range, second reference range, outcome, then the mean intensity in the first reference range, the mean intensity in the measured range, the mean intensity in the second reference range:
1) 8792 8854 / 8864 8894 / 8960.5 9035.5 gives -1.5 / 6.11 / 6.4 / 6.07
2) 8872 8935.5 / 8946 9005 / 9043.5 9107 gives 0.4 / 6.27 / 6.13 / 6.02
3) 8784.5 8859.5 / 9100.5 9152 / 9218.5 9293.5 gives 0.2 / 6.11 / 6.12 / 6.16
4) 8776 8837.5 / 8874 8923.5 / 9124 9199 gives -1.3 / 6.08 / 6.27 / 6.19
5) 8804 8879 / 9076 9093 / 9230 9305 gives 0.6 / 6.2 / 6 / 6.2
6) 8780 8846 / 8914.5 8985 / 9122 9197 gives -0.6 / 6.07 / 6.16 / 6.18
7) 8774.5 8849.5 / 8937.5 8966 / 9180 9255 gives -0.4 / 6.06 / 6.18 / 6.17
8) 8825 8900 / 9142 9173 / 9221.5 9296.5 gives -0.1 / 6.28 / 6.21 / 6.17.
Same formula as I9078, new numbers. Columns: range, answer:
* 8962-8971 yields 5.984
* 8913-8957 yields 5.976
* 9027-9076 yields 5.687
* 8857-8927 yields 6.021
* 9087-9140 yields 5.873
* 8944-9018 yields 5.883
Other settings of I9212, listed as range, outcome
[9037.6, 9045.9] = 5.94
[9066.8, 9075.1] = 6.01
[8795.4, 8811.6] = 6.17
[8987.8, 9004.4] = 6.08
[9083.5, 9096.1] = 5.94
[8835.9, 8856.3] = 5.96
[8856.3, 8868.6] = 6.39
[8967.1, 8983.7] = 6.06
